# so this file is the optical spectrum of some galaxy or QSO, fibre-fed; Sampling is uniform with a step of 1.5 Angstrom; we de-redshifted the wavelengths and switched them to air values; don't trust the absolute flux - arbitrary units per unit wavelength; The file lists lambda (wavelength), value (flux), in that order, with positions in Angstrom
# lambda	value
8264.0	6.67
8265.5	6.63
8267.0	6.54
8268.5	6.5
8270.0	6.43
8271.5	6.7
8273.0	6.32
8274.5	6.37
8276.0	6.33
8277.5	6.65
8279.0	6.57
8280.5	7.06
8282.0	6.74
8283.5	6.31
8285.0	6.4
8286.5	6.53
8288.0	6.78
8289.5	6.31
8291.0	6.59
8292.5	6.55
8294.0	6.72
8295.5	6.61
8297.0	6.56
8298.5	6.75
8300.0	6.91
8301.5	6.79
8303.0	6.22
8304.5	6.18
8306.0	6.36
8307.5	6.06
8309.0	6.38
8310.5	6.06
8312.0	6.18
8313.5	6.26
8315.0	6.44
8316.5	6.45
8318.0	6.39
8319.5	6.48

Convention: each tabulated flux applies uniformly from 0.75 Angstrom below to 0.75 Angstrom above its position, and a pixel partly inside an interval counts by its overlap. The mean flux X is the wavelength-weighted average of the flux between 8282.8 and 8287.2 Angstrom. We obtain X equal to 6.41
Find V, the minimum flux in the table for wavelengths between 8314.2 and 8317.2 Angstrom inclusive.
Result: 6.44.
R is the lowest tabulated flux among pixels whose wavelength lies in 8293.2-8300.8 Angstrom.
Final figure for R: 6.56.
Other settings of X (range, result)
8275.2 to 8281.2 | 6.65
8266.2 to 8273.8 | 6.5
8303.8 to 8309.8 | 6.24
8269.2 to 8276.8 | 6.43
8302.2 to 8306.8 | 6.26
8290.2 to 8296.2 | 6.62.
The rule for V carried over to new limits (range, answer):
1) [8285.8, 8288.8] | 6.53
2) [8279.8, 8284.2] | 6.31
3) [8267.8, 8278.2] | 6.32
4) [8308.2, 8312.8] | 6.06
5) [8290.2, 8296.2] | 6.55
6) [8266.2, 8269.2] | 6.5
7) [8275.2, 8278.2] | 6.33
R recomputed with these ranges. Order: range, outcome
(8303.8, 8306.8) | 6.18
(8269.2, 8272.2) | 6.43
